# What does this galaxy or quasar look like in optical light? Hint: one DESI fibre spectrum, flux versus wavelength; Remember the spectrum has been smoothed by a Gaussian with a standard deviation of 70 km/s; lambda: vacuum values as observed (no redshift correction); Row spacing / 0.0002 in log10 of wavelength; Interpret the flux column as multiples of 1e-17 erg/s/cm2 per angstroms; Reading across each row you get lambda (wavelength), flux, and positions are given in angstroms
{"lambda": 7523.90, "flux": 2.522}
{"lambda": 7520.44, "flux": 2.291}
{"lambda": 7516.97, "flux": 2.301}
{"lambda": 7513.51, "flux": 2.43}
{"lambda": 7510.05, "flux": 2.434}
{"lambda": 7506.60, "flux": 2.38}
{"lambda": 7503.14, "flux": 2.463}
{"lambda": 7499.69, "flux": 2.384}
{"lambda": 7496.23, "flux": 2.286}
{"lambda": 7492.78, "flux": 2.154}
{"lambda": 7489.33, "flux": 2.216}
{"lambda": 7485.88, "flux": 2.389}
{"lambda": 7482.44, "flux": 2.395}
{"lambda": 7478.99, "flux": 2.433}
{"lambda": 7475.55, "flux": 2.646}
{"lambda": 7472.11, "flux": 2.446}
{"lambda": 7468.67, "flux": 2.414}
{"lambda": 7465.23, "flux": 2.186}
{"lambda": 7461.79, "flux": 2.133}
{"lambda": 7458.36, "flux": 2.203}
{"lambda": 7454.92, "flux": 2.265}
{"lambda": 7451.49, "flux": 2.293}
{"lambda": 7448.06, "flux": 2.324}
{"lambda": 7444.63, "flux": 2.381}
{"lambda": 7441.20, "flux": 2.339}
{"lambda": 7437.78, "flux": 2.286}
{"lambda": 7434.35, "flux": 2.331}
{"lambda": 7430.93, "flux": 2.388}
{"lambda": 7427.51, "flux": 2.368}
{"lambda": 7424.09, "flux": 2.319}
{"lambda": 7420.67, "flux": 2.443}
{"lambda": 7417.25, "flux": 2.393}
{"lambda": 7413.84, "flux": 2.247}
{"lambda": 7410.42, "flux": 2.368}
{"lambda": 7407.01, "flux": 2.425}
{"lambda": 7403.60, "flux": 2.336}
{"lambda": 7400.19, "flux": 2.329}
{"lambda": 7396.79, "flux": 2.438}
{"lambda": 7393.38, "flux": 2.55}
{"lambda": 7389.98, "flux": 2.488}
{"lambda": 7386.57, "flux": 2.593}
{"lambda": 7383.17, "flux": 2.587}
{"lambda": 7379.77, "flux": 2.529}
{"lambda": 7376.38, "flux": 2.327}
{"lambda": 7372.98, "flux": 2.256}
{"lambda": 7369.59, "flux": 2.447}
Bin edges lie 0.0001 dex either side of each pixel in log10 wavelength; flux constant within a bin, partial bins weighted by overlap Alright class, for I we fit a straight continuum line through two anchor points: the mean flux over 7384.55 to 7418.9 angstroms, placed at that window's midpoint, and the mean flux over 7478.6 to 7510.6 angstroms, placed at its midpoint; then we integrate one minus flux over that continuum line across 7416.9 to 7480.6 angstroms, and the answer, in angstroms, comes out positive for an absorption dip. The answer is 0.97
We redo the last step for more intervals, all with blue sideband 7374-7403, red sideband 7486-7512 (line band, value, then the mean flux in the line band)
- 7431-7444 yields 0.4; 2.33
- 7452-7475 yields 0.8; 2.29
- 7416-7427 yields 0.2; 2.38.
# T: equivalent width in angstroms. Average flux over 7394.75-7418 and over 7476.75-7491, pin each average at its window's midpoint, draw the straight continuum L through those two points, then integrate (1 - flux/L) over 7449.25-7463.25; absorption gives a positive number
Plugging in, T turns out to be 0.8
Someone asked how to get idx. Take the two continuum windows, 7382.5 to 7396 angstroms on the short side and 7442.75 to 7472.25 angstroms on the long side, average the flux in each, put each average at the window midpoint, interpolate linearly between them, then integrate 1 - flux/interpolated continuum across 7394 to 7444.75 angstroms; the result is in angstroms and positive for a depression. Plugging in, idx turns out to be 1.4 angstroms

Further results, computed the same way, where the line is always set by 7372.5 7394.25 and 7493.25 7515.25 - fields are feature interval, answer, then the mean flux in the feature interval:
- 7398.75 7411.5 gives 0.5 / 2.37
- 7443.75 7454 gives 0.4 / 2.32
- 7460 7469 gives 0.7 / 2.22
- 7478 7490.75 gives 0.2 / 2.36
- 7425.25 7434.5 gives 0.3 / 2.37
